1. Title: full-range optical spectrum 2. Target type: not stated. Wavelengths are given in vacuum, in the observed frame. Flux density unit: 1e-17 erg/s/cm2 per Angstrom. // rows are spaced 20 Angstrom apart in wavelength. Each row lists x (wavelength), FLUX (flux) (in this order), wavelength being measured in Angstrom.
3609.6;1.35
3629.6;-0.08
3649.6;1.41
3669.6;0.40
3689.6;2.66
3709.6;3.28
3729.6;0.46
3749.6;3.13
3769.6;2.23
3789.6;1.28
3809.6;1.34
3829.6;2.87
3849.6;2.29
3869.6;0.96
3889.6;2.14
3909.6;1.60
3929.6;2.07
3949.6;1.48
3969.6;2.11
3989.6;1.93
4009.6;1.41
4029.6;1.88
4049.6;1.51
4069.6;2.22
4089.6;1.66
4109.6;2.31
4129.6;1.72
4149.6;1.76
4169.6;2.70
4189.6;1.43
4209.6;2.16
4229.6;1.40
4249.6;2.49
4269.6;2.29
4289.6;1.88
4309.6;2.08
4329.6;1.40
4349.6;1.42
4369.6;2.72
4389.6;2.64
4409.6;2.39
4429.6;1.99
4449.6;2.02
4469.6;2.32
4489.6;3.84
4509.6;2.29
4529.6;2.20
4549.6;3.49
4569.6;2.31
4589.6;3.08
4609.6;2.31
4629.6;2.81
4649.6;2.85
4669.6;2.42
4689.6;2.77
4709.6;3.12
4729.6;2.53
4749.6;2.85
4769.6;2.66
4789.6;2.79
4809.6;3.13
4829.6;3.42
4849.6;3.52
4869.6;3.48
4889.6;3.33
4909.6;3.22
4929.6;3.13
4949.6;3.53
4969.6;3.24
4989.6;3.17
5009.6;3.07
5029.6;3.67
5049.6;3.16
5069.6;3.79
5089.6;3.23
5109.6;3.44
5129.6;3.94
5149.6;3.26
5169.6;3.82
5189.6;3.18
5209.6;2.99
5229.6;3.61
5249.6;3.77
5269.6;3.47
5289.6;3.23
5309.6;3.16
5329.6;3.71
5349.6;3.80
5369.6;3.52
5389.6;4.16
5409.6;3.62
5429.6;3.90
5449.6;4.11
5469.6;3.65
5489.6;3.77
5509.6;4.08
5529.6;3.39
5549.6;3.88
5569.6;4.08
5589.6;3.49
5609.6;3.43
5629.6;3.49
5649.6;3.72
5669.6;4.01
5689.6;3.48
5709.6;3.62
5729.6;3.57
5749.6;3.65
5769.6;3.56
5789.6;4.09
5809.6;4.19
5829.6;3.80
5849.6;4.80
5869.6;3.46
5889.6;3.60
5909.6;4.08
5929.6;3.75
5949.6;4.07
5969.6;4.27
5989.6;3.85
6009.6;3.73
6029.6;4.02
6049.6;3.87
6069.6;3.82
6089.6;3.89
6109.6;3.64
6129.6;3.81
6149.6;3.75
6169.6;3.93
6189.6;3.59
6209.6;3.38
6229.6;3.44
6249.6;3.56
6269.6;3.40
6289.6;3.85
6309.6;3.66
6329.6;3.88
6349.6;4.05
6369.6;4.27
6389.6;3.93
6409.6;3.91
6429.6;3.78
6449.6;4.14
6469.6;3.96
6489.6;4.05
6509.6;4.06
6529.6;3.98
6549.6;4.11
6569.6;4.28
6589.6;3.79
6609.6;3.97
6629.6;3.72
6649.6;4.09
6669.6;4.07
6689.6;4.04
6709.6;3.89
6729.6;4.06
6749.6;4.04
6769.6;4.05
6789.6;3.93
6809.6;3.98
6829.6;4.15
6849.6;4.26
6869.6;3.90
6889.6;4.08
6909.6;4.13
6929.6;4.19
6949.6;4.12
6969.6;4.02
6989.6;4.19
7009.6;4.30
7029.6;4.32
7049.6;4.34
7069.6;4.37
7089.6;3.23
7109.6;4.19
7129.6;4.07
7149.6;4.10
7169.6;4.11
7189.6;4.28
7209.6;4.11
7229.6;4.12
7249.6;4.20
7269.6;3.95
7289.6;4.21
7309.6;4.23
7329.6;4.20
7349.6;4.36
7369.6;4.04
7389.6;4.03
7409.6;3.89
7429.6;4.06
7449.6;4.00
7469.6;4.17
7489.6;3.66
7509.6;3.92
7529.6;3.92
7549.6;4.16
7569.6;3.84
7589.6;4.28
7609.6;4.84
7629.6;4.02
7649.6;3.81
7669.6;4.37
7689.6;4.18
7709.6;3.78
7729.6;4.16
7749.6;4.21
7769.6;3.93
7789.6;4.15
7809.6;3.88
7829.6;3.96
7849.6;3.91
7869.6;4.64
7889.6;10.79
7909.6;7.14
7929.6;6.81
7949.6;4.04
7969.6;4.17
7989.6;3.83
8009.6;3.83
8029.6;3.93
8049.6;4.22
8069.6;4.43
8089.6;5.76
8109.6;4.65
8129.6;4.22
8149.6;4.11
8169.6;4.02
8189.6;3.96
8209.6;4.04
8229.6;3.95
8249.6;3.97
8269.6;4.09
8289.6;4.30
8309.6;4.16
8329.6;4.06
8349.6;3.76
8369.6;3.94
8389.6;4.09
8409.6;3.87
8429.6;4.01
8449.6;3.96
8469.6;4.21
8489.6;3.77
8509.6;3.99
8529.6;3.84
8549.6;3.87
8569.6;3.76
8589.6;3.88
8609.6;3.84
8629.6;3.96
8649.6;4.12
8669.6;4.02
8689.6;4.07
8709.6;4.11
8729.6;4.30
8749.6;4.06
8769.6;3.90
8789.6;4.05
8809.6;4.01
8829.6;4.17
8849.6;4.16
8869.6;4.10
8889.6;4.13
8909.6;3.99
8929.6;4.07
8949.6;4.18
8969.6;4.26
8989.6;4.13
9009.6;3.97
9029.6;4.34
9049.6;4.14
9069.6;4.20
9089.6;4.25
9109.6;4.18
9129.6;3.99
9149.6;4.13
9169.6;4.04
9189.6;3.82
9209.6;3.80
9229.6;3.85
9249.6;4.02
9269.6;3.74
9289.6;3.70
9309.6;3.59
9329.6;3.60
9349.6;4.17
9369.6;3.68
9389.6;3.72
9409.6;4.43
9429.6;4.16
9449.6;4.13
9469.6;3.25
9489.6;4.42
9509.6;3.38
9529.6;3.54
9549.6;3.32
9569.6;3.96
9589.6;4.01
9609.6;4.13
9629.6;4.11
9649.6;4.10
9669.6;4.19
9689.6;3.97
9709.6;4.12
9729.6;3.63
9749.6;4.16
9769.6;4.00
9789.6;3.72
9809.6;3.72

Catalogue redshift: 0.203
